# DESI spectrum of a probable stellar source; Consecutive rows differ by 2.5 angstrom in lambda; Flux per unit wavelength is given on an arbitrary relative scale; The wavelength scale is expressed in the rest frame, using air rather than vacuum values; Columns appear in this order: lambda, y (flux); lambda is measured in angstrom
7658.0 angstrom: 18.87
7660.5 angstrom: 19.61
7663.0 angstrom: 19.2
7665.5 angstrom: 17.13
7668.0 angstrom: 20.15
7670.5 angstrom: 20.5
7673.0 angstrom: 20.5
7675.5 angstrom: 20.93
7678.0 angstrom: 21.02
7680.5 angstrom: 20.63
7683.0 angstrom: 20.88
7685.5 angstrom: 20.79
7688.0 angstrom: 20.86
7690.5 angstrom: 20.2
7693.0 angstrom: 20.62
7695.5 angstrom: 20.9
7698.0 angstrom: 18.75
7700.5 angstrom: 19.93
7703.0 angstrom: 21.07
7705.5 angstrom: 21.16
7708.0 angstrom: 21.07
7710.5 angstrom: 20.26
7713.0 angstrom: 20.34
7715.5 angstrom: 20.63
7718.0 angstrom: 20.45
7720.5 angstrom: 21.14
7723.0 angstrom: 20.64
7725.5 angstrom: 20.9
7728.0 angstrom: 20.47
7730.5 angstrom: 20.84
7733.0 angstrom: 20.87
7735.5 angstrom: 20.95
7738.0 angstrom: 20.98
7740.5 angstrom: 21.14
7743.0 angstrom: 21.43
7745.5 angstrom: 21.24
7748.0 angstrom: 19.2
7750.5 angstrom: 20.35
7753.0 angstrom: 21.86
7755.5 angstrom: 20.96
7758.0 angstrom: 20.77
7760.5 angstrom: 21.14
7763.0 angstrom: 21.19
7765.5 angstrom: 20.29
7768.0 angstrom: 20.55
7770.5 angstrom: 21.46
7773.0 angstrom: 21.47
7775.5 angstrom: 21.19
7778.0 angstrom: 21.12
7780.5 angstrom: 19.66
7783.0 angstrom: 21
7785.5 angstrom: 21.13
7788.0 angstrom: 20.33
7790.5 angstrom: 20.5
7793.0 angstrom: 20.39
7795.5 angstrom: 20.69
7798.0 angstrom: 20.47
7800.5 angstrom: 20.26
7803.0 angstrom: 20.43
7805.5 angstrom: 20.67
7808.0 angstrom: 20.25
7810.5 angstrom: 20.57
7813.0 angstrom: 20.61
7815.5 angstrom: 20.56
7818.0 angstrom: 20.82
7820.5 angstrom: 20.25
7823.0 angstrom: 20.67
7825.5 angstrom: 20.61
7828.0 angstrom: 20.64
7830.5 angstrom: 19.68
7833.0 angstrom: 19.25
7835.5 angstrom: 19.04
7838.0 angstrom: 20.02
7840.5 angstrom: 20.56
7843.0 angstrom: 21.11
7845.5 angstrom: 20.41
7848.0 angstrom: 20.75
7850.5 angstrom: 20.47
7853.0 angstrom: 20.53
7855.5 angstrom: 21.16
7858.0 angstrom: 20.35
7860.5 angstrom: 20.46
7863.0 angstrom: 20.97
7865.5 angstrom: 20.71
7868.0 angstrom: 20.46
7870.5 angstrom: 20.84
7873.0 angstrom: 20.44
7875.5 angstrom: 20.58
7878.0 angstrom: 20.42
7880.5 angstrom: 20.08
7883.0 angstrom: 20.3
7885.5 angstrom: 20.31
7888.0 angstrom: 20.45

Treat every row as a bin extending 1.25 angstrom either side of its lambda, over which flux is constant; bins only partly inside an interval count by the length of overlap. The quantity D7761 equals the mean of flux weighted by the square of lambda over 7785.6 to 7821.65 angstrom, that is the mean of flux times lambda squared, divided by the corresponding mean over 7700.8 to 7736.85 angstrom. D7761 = 1.0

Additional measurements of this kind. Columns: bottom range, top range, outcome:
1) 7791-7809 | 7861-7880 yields 1.03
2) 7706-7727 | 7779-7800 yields 1.01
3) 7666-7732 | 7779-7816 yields 1.02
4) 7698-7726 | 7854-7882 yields 1.04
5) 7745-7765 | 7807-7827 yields 1.00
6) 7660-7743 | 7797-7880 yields 1.03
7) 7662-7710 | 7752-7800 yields 1.05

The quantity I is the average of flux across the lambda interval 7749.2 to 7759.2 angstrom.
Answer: 21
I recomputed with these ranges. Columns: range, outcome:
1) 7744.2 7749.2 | 20.2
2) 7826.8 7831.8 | 20.1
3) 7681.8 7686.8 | 20.8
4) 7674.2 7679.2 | 21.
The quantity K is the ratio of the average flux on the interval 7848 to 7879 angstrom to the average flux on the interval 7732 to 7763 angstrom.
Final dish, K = 0.99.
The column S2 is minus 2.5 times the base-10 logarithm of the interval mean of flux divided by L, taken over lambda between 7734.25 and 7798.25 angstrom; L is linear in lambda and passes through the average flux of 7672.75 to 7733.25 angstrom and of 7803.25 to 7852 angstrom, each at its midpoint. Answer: -0.017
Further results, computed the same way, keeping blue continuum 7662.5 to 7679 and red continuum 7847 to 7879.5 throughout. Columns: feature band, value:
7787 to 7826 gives 0.00 mag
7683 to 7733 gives -0.03 mag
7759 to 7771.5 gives -0.03 mag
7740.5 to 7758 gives -0.03 mag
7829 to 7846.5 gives 0.03 mag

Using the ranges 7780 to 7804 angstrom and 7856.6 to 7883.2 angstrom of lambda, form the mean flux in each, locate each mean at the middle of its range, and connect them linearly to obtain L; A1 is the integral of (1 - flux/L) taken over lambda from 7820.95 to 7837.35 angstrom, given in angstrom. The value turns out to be 0.4 angstrom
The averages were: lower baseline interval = 20.5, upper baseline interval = 20.5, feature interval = 20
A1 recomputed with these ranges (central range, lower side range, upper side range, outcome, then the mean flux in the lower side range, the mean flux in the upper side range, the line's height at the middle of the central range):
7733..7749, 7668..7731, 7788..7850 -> -0.25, 20.6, 20.4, 20.5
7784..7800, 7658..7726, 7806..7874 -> -0.12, 20.3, 20.5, 20.4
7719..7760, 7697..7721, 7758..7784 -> -0.35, 20.5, 20.9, 20.7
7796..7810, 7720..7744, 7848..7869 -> 0.22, 20.9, 20.6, 20.8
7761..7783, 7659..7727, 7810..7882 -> -0.51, 20.4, 20.4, 20.4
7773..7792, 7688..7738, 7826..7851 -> -0.35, 20.6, 20.2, 20.4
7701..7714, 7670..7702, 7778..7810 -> -0.15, 20.5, 20.5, 20.5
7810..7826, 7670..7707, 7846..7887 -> -0.02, 20.6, 20.5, 20.6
